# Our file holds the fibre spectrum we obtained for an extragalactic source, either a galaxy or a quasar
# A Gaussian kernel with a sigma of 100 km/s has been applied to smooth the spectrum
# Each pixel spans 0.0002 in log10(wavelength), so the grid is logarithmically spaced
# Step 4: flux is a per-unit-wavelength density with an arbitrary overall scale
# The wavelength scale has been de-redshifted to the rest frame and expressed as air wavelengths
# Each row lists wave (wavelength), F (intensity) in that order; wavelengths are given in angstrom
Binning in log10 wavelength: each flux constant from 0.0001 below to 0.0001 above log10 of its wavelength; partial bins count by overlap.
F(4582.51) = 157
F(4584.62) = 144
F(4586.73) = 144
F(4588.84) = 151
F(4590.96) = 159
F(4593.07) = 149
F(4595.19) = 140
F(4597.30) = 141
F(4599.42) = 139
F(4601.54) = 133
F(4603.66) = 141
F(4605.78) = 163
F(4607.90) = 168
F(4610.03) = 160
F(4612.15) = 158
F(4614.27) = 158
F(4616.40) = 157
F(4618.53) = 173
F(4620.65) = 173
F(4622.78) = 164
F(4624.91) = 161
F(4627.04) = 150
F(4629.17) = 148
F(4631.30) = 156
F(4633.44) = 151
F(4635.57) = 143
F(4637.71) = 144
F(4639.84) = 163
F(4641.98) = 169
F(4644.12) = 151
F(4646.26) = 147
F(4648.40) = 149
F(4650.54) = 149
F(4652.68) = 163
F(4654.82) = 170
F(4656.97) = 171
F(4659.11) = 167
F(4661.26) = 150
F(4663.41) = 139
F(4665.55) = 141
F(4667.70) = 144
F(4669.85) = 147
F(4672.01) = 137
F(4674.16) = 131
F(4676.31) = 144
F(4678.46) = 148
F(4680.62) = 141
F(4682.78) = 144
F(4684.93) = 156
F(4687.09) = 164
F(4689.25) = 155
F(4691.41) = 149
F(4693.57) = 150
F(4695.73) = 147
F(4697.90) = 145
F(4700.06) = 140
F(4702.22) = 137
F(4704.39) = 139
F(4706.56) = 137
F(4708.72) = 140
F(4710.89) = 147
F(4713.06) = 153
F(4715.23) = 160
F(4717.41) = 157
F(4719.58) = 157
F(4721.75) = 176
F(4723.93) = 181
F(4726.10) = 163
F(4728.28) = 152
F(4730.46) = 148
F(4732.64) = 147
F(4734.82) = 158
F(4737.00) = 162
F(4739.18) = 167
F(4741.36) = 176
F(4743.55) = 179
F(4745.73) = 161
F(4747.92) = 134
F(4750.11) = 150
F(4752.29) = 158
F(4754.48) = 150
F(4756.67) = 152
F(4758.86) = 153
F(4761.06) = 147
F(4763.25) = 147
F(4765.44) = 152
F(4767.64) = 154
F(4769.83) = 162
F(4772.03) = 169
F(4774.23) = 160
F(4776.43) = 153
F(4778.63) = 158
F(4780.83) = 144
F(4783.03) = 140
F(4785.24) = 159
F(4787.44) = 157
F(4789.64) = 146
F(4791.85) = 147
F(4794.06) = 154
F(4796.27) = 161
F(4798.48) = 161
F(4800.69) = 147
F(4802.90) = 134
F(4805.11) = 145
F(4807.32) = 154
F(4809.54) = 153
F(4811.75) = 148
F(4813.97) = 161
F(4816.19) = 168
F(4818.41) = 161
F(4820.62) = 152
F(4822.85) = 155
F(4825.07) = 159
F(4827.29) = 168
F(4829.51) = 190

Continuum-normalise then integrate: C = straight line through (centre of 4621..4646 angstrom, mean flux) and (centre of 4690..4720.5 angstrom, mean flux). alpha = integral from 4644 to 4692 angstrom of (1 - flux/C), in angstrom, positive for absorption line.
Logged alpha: 0.2 angstrom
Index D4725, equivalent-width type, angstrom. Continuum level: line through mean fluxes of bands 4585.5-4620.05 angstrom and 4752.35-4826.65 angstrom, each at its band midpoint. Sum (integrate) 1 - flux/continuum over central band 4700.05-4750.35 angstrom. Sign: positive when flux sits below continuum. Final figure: -0.75 angstrom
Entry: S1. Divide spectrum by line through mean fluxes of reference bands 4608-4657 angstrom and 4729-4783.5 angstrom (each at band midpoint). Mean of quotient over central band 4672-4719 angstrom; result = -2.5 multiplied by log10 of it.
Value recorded 0.07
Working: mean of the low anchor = 158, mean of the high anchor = 155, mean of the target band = 147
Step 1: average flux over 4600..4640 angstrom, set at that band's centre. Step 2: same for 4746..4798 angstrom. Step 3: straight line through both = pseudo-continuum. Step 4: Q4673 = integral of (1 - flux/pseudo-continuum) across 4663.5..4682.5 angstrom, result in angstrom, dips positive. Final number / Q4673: 1.6 angstrom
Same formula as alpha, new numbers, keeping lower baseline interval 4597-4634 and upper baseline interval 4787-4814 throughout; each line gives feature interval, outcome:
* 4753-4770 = 0.01 angstrom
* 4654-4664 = -0.37 angstrom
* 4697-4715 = 1.20 angstrom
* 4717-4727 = -0.96 angstrom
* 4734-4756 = -1.02 angstrom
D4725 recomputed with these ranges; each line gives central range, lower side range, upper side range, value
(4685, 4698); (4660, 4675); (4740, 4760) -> -0.6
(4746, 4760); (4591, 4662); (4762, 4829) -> 0.4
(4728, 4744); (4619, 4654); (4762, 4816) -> -0.7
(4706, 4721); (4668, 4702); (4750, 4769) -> -0.3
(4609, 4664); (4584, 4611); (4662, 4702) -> -3.7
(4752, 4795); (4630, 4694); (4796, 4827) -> 0.2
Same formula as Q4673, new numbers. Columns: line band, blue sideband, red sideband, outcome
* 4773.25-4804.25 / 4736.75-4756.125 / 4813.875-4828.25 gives 1.66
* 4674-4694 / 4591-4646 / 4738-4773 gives 0.84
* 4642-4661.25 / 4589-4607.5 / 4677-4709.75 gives -1.60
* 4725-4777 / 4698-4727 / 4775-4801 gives -1.34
